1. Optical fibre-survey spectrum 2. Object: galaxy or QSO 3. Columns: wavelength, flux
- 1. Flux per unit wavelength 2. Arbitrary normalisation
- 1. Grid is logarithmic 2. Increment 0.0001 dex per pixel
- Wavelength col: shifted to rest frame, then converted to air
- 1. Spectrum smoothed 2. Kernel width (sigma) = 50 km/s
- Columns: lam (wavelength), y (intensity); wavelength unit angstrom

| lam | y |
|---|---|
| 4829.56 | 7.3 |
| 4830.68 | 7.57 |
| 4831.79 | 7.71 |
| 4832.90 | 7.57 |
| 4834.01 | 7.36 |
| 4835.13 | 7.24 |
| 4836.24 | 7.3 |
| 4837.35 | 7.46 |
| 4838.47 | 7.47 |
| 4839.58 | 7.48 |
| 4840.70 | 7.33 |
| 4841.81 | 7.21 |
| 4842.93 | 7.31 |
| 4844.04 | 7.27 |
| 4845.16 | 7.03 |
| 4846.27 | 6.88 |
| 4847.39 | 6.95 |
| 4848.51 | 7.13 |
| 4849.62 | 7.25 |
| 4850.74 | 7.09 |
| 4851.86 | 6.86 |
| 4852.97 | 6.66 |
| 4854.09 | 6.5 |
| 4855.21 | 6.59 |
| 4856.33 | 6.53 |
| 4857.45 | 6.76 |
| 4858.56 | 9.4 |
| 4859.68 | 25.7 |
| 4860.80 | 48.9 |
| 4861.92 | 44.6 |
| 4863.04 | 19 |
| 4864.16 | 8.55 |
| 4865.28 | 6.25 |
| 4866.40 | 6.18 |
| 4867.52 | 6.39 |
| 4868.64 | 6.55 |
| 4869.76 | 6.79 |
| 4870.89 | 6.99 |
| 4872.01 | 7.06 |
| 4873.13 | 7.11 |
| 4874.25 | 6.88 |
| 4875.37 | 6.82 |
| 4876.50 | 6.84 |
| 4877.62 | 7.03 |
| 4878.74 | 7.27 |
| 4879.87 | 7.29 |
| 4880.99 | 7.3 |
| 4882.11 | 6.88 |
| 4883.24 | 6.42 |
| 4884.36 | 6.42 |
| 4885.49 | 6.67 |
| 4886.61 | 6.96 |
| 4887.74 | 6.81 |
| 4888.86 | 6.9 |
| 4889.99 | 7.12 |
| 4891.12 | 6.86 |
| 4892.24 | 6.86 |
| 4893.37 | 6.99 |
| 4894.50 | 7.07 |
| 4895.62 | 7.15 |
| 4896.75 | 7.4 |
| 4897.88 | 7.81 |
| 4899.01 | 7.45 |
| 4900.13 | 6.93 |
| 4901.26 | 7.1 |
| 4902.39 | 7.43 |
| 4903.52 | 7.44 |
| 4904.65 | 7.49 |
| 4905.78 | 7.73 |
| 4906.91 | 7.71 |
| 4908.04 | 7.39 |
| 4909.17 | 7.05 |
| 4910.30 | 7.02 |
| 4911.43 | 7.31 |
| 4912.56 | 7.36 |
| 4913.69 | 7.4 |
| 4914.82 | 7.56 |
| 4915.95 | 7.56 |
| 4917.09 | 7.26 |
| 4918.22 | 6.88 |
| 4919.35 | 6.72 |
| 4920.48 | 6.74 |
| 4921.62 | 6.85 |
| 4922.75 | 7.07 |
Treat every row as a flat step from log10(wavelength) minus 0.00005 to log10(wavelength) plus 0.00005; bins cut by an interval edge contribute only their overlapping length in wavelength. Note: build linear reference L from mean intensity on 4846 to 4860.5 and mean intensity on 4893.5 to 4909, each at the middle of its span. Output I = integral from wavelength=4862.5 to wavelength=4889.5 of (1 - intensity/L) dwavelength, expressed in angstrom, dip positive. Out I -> 3.2 angstrom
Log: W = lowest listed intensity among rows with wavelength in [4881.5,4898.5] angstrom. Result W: 6.42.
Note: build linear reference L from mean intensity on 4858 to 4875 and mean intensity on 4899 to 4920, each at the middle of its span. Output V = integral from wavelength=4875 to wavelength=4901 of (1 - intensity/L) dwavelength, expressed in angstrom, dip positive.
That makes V 8.9 angstrom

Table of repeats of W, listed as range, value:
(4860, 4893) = 6.18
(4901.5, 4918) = 7.02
